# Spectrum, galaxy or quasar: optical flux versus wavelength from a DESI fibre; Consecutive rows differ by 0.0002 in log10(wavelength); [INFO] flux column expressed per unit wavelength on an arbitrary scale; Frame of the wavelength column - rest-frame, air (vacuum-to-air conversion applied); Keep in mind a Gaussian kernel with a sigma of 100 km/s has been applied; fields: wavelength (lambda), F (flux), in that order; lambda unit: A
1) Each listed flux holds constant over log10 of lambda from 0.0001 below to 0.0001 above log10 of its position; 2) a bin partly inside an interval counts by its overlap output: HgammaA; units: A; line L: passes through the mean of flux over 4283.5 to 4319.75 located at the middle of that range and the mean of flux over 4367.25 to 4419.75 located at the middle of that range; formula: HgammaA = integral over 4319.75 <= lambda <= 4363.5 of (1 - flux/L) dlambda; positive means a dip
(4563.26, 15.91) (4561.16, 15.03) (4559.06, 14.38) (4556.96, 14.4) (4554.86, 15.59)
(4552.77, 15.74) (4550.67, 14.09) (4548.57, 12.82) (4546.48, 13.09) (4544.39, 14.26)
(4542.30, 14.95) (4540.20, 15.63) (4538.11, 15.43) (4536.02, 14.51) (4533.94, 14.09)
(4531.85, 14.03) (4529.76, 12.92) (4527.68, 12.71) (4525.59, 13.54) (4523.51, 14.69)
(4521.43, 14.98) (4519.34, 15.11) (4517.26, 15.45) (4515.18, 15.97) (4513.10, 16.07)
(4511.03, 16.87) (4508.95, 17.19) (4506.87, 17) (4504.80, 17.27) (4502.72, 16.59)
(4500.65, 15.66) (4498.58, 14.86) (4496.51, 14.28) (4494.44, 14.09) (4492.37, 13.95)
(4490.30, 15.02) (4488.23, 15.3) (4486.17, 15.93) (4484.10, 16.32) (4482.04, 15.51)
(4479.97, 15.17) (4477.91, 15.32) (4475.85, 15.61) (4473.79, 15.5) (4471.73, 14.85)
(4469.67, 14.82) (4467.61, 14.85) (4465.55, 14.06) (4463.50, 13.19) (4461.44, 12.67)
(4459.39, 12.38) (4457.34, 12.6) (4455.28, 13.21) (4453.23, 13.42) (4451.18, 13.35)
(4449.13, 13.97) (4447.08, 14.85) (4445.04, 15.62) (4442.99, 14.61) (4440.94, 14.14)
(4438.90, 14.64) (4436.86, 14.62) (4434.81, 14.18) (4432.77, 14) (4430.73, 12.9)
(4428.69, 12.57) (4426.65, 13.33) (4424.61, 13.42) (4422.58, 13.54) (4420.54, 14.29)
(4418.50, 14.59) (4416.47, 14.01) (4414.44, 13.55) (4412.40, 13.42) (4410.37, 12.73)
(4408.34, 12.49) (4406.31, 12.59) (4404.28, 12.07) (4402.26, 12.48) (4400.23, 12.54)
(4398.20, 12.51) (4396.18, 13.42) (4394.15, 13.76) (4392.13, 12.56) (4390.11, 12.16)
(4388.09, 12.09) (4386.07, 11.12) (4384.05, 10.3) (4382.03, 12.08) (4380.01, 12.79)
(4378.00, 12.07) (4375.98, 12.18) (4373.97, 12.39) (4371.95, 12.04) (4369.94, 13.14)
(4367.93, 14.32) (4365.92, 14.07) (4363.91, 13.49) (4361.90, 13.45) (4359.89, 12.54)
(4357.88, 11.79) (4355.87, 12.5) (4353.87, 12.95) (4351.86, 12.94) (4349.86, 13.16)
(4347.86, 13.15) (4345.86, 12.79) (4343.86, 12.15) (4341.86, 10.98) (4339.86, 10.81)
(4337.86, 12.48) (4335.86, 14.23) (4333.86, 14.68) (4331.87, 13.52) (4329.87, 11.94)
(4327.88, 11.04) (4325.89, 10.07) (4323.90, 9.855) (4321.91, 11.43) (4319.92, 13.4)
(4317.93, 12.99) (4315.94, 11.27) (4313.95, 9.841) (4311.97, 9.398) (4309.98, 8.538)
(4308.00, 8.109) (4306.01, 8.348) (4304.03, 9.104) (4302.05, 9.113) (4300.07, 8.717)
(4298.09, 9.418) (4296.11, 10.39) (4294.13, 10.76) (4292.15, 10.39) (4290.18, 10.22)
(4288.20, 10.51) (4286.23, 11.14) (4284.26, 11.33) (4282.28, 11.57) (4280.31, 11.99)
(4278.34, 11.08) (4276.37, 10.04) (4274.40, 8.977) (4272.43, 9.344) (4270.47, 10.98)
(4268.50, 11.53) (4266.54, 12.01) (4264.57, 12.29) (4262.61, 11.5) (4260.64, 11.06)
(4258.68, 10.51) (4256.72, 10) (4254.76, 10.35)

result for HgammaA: -4.6 A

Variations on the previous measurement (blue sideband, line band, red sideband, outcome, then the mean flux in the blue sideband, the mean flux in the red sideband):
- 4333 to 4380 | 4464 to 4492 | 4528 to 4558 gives -2.8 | 12.8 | 14.4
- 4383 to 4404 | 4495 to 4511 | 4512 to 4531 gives -2.1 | 12.3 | 14.6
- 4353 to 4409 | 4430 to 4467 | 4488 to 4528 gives 0.6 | 12.6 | 15.4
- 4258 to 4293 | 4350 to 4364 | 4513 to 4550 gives -0.9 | 10.9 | 14.4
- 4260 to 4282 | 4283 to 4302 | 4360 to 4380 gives 1.9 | 11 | 13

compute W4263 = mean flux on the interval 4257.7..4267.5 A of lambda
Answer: 11.5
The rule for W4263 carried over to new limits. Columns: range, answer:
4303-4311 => 8.53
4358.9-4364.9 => 13.2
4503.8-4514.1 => 16.9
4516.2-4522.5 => 15.2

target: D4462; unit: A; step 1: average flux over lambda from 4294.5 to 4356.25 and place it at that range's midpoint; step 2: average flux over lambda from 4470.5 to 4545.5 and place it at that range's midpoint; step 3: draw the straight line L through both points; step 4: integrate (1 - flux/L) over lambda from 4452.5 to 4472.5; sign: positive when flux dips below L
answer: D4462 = 0.87 A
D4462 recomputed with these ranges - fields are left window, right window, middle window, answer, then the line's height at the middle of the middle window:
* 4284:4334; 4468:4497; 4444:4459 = 0.5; 14.3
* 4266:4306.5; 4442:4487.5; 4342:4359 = -1.1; 11.8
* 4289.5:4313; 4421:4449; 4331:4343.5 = -2.5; 10.6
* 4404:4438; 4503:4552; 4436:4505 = -2.3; 14.1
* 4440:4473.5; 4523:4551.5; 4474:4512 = -4.5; 14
